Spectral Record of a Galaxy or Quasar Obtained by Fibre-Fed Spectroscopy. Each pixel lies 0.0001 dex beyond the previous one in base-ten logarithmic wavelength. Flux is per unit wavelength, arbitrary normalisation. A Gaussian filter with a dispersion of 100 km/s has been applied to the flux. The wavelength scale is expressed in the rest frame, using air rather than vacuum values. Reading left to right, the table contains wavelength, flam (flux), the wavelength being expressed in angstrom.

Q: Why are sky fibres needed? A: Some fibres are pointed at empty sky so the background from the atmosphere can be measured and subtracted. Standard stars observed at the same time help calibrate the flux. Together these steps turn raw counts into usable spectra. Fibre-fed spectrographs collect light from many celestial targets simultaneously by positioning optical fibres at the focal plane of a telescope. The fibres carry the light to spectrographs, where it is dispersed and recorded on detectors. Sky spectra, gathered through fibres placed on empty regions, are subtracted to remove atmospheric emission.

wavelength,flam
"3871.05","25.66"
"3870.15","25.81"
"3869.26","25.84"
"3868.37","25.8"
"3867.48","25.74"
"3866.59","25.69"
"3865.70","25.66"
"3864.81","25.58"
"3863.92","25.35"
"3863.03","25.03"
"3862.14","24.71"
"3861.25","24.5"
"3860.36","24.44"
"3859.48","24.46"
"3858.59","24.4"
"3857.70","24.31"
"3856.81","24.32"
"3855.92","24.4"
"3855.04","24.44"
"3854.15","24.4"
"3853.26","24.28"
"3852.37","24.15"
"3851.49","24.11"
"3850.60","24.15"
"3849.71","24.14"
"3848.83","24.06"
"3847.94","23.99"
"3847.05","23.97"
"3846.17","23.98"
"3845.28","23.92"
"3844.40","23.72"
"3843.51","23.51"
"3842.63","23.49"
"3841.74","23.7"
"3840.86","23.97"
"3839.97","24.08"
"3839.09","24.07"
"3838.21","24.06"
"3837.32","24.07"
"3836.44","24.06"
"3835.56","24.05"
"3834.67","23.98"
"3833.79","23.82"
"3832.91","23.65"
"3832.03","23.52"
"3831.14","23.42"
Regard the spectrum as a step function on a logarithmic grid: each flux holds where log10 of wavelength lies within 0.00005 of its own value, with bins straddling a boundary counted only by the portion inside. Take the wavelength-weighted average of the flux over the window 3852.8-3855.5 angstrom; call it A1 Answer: 24.4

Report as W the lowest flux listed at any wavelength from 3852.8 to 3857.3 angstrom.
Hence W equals 24.28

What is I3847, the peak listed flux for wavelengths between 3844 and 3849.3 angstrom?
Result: 24.06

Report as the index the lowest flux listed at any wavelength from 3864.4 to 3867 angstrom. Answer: 25.58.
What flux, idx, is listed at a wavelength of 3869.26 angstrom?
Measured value 25.84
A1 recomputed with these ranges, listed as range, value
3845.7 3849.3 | 24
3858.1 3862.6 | 24.5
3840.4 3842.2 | 23.7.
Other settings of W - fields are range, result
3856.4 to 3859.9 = 24.31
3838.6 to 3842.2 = 23.7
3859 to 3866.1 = 24.44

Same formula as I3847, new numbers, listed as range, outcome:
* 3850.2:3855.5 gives 24.44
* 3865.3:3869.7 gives 25.84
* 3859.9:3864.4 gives 25.35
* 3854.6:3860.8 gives 24.46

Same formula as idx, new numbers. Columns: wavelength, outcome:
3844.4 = 23.72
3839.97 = 24.08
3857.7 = 24.31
